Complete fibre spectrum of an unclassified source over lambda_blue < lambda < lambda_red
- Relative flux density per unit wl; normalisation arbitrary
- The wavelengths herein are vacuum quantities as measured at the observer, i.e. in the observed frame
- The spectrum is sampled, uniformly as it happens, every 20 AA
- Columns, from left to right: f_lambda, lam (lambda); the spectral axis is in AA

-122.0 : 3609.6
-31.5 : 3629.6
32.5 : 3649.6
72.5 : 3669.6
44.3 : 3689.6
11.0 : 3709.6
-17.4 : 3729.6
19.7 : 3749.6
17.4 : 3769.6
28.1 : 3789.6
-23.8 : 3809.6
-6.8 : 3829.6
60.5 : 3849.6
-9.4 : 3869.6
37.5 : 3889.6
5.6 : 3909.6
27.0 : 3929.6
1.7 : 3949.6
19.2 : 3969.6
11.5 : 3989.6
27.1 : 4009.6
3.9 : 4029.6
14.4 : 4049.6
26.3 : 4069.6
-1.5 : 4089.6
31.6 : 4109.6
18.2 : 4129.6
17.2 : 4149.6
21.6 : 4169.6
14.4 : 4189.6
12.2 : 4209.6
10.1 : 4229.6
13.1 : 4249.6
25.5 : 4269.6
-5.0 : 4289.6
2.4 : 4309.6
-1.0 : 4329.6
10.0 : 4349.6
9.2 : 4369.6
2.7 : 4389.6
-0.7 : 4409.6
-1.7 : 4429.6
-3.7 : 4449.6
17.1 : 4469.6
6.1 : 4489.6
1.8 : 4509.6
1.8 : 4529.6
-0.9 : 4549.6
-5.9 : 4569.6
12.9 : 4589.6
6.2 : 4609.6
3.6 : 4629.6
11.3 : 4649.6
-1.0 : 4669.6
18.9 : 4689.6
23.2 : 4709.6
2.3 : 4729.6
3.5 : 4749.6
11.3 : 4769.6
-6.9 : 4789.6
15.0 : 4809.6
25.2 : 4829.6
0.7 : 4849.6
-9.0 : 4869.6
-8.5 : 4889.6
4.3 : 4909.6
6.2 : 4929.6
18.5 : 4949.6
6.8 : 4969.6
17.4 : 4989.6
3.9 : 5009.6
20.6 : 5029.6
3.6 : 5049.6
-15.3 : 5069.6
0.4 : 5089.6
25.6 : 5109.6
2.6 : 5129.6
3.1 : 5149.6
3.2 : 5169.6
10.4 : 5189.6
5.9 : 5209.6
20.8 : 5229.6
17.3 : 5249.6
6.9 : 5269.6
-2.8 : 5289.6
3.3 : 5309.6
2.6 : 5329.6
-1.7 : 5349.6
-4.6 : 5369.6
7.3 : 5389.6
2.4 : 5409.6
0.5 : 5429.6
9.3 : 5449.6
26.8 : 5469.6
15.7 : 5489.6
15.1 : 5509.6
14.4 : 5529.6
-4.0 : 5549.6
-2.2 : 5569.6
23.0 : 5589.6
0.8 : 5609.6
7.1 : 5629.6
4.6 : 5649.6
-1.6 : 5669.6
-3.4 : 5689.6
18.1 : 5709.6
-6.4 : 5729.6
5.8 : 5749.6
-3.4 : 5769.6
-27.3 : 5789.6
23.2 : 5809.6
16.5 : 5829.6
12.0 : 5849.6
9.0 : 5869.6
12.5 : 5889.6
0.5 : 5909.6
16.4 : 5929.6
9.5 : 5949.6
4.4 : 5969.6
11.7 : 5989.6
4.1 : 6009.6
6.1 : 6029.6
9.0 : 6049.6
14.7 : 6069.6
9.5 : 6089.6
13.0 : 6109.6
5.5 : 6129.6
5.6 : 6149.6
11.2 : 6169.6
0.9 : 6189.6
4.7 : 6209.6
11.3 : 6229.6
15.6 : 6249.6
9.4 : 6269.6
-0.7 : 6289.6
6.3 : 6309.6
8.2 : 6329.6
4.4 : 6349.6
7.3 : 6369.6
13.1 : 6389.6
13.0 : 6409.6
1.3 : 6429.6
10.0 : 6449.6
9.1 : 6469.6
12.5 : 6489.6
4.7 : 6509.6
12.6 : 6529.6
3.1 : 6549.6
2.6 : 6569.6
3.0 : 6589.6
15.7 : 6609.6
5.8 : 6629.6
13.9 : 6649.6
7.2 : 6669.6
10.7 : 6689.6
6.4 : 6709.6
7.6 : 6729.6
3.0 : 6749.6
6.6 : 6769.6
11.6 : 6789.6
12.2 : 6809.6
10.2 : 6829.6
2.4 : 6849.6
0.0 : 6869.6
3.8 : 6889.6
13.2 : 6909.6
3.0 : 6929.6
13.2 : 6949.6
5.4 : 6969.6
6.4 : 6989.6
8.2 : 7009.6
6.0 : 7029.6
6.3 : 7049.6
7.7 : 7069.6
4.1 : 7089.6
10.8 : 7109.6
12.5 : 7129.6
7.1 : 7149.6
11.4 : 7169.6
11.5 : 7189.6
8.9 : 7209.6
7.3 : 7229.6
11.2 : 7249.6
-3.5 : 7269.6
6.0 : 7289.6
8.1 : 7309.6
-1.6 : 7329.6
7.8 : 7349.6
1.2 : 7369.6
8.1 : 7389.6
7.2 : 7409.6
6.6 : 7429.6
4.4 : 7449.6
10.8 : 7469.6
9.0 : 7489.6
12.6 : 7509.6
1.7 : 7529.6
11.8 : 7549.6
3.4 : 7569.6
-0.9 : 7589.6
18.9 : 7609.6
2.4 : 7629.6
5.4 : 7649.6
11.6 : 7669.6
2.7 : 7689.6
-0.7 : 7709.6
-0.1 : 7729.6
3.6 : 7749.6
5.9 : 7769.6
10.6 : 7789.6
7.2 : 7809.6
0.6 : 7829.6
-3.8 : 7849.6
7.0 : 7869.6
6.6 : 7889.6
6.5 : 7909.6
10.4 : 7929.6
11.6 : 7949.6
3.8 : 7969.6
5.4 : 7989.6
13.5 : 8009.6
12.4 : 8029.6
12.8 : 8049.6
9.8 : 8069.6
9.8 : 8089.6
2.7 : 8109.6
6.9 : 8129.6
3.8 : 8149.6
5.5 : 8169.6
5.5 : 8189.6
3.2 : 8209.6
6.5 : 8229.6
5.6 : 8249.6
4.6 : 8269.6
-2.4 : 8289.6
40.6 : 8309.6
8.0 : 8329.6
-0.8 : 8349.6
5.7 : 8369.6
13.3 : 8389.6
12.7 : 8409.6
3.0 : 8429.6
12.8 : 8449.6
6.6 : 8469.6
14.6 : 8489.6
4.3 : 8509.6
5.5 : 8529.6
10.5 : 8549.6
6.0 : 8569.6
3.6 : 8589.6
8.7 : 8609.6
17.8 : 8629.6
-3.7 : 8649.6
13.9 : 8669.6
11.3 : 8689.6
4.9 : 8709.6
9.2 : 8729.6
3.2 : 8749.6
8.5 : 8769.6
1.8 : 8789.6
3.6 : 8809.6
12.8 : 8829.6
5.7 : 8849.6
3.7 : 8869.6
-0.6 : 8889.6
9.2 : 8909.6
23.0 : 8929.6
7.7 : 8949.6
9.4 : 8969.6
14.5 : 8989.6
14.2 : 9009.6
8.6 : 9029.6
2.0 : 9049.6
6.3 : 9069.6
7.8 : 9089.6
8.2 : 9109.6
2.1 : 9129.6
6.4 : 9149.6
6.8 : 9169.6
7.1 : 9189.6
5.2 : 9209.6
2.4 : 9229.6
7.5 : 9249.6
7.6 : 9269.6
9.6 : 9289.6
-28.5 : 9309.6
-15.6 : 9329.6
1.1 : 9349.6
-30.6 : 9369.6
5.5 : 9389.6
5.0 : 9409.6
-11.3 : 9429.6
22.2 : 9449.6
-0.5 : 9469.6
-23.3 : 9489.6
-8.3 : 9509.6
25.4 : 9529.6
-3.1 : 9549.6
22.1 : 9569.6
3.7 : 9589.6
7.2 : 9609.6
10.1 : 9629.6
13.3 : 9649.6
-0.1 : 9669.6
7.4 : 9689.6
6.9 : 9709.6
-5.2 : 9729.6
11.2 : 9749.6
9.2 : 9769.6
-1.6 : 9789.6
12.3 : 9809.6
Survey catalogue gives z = 1.23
